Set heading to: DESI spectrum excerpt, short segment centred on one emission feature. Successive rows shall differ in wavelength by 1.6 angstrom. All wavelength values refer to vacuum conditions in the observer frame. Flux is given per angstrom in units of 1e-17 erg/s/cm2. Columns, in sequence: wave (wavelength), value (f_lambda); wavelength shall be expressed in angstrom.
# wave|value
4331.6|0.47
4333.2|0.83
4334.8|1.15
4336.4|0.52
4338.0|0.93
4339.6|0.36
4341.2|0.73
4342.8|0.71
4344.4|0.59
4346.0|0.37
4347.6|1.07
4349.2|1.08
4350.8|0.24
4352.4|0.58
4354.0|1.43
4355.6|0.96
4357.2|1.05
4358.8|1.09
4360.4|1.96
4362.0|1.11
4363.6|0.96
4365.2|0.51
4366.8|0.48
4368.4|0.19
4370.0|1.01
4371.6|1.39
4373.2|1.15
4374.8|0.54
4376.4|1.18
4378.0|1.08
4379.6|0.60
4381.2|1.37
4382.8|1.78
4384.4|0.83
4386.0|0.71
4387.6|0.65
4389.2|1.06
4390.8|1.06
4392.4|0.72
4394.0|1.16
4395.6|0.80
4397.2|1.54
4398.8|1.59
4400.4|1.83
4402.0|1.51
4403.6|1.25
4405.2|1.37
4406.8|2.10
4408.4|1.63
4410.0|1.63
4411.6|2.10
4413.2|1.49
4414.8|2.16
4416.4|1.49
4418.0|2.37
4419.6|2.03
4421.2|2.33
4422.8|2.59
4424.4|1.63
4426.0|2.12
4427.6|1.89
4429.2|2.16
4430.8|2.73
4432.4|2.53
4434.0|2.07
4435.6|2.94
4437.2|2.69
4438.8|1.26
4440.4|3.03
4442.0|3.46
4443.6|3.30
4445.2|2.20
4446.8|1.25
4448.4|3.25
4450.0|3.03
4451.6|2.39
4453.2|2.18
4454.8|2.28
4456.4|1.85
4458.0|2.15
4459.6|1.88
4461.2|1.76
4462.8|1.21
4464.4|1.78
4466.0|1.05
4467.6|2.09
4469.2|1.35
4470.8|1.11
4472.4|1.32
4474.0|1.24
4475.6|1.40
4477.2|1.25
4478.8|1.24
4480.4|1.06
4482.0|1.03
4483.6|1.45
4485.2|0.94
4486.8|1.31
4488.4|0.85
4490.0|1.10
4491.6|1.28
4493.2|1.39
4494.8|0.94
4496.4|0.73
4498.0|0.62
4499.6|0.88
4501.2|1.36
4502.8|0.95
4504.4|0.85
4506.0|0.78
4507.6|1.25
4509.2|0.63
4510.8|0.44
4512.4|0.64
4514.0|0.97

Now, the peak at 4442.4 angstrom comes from C IV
